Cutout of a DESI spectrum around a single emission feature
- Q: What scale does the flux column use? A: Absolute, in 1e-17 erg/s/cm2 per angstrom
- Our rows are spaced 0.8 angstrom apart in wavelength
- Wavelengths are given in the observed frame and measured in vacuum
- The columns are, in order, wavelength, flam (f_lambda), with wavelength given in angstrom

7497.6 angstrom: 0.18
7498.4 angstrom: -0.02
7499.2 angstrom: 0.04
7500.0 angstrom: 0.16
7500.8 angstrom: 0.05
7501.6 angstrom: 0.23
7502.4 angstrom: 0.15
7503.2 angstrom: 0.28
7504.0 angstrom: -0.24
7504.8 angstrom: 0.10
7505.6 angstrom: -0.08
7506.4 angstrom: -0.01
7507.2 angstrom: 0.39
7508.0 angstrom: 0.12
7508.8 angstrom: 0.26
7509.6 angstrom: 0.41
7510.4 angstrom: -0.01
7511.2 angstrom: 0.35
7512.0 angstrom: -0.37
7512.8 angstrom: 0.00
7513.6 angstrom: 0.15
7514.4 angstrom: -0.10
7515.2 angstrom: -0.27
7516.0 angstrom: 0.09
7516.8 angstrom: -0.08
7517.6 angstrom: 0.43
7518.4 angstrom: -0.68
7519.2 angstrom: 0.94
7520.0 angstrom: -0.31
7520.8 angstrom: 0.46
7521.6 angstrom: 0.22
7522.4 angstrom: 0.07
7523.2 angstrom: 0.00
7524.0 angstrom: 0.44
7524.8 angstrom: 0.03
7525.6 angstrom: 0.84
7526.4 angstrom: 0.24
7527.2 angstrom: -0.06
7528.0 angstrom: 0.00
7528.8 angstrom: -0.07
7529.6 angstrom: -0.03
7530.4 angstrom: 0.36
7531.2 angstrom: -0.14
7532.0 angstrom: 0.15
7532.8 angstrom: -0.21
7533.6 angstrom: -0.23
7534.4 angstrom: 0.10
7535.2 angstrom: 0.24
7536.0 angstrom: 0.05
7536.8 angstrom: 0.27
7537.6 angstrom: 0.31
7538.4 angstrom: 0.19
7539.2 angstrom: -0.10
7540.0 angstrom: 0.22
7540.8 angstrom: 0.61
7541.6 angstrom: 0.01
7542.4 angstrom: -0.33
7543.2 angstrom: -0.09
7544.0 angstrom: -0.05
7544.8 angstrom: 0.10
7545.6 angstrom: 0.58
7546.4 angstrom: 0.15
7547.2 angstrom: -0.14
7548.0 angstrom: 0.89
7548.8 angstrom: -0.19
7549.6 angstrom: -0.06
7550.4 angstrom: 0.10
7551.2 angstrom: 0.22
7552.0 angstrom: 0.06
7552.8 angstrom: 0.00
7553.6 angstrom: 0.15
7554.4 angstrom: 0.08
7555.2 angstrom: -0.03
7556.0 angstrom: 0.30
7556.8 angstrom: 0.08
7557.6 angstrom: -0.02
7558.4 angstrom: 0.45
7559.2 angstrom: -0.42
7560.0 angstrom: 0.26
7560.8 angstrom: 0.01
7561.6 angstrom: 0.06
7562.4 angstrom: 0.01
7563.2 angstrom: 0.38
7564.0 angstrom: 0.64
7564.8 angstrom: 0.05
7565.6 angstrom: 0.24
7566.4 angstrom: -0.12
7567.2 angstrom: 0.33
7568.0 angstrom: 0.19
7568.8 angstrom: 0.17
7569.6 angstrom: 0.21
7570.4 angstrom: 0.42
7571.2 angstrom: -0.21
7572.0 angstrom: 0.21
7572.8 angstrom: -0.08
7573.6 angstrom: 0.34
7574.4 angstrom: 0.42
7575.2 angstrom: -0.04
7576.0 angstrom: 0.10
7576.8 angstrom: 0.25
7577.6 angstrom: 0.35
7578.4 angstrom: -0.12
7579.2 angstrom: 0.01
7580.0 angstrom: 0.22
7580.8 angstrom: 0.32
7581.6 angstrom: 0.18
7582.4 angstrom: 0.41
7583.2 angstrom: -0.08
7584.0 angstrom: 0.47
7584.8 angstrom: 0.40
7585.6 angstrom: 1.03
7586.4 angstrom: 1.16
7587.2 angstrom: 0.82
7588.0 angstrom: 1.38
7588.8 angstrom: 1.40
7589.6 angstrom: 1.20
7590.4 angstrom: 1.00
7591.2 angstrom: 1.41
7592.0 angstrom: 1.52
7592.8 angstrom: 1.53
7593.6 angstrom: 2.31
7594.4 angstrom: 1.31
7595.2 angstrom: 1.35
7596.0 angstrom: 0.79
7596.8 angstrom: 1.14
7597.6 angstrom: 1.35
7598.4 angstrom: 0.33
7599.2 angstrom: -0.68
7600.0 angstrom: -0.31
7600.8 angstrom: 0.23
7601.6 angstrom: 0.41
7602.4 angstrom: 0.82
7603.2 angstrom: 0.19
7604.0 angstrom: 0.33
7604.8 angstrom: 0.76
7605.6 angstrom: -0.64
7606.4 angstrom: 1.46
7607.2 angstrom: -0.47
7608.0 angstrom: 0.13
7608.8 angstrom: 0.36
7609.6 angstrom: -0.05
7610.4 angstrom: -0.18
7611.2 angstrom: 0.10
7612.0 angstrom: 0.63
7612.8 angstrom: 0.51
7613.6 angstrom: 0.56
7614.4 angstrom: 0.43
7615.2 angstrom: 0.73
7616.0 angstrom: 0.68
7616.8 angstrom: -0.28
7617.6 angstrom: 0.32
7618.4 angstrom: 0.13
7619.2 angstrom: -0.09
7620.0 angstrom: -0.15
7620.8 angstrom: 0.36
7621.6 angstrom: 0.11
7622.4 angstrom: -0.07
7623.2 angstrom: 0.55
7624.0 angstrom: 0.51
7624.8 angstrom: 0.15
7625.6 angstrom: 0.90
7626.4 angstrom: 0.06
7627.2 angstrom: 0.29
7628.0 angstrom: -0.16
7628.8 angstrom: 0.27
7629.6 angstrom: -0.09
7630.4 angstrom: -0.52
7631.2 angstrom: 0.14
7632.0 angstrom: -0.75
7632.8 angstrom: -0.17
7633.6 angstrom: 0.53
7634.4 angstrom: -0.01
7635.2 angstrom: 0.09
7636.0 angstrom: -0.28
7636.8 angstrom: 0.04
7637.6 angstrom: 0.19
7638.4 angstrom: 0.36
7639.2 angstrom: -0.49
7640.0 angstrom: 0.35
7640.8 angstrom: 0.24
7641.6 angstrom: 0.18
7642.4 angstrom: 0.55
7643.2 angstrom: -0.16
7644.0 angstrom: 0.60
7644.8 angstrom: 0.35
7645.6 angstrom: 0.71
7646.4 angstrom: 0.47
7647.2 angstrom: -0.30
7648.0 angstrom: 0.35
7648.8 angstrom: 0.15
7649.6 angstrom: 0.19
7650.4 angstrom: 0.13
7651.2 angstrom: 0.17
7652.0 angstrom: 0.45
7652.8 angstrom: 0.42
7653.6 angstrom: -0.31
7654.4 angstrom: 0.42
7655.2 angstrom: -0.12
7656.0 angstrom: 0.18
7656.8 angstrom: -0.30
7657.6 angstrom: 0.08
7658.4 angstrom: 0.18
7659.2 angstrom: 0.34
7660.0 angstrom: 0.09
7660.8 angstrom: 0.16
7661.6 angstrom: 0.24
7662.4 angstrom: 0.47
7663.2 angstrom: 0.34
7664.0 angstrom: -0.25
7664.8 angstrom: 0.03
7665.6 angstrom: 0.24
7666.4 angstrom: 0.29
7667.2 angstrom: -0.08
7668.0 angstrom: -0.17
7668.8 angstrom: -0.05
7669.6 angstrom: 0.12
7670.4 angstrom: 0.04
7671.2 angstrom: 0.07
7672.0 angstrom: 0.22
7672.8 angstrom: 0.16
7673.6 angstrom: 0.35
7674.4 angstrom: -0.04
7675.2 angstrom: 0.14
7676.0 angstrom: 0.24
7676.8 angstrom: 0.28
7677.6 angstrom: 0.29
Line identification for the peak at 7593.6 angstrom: [O II]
